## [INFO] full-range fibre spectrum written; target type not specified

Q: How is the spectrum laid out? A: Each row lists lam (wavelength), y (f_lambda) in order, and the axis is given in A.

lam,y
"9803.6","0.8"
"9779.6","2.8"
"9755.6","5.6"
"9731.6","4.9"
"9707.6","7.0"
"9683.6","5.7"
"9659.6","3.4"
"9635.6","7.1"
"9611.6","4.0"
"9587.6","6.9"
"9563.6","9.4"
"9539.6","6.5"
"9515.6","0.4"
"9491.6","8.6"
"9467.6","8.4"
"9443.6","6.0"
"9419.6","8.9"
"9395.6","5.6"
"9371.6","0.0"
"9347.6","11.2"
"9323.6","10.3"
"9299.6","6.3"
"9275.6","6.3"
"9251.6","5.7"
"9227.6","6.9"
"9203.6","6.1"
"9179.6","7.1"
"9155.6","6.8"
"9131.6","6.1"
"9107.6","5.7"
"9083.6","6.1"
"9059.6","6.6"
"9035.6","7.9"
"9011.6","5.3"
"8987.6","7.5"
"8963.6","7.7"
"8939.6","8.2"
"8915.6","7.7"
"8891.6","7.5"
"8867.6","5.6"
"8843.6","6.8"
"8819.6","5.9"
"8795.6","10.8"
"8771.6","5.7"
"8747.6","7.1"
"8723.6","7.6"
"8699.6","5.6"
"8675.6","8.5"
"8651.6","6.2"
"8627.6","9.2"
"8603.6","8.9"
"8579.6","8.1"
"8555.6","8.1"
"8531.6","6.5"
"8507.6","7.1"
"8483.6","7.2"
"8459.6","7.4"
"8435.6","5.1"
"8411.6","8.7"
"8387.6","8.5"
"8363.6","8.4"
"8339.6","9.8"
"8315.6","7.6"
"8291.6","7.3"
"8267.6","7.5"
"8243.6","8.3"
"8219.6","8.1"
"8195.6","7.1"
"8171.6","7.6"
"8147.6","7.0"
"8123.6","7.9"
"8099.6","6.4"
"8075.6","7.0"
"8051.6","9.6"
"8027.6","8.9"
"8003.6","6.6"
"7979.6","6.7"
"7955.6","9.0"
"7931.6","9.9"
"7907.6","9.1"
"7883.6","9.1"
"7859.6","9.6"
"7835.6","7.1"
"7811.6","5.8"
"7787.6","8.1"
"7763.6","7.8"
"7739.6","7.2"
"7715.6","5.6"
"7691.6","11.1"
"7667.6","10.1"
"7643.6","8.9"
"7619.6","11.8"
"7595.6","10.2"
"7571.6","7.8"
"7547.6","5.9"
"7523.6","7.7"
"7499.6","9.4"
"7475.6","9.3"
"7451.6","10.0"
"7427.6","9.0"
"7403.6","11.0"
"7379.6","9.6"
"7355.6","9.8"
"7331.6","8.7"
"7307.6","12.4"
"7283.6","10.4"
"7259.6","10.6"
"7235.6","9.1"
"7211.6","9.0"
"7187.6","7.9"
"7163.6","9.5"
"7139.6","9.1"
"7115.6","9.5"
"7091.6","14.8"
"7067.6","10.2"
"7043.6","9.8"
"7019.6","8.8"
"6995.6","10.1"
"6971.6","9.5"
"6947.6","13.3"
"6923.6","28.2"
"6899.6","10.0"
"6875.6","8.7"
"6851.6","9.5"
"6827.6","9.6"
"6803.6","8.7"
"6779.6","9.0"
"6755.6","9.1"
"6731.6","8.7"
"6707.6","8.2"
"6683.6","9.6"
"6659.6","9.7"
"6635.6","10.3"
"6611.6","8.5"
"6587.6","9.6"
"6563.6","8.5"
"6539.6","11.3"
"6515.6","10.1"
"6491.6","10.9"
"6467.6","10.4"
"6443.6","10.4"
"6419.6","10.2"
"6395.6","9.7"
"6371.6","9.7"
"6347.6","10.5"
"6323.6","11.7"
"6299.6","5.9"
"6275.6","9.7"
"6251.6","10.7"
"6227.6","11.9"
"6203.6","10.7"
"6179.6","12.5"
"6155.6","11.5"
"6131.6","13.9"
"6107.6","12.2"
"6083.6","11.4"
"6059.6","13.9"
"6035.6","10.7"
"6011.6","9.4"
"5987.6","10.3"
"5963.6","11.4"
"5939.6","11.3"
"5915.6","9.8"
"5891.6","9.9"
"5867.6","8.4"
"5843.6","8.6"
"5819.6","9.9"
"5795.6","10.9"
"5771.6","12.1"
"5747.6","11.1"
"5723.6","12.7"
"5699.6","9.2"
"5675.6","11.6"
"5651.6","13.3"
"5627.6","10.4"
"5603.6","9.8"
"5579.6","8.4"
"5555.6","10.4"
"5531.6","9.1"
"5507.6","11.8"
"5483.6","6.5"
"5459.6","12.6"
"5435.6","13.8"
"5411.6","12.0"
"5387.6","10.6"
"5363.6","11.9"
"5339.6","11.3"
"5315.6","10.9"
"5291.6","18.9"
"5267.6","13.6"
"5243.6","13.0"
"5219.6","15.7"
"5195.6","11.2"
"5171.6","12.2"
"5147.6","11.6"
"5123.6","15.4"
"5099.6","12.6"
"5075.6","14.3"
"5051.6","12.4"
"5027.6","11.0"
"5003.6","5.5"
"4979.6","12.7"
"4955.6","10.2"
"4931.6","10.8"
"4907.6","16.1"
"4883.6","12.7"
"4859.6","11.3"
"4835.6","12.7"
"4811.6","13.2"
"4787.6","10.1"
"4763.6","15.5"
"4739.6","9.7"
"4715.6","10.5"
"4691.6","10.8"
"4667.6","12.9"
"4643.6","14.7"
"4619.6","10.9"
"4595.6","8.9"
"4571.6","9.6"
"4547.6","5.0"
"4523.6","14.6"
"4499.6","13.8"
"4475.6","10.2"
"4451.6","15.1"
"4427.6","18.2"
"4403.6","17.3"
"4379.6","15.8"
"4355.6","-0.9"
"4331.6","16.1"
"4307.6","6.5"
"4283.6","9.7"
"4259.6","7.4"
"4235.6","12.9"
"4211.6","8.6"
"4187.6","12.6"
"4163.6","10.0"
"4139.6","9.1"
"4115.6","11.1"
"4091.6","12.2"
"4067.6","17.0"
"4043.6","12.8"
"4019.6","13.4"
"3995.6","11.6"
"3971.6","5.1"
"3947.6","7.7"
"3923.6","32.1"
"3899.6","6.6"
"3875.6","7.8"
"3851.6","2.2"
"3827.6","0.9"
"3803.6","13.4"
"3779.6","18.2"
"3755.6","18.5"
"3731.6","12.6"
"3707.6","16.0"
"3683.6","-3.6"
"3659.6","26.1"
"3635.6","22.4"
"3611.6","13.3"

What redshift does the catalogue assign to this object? 0.055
